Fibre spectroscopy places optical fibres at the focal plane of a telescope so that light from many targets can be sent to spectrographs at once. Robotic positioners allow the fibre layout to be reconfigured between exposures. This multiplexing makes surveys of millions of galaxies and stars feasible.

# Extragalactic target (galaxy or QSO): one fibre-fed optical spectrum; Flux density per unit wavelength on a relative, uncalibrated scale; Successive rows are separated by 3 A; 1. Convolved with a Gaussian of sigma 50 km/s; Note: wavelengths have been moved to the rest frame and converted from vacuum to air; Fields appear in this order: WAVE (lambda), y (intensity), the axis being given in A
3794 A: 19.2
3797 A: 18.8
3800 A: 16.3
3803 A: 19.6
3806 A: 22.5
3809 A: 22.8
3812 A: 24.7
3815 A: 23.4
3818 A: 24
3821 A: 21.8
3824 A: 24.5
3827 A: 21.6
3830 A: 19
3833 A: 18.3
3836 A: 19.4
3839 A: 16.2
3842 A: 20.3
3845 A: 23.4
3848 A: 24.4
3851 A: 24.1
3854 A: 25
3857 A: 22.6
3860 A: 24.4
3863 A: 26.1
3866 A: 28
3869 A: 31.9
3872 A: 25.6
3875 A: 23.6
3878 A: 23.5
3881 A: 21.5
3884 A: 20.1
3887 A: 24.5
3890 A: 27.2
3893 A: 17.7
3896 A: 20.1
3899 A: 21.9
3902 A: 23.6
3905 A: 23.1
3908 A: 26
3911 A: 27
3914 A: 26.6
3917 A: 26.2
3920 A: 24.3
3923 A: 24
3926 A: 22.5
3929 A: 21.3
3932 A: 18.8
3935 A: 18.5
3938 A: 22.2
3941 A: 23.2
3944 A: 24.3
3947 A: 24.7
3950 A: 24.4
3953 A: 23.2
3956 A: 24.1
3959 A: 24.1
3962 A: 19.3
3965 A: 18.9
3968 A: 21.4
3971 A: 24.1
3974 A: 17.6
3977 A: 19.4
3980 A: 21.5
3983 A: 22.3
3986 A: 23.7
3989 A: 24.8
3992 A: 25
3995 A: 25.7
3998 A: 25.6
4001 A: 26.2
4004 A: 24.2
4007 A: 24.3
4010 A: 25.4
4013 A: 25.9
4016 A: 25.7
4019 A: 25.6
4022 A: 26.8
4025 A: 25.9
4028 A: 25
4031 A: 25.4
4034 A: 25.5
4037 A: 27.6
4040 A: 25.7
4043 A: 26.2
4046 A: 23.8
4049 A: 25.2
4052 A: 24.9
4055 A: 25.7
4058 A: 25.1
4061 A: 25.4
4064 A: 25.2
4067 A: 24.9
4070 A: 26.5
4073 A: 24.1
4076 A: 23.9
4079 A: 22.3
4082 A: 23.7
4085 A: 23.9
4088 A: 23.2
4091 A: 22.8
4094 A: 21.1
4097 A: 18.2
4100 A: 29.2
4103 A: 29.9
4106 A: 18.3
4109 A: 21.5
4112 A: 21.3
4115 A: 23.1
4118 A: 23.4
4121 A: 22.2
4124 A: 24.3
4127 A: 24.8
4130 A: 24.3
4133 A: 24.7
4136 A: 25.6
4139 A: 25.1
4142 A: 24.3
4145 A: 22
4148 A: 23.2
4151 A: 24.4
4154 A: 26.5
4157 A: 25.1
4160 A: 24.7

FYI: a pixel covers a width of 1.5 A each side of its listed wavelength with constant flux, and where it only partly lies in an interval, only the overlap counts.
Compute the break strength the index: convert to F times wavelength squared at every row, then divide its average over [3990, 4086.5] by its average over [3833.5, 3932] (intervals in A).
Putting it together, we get 1.2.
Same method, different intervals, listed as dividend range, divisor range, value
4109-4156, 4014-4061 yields 0.98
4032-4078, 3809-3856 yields 1.28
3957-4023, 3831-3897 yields 1.09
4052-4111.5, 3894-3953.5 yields 1.11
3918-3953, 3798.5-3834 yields 1.12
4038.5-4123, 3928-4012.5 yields 1.11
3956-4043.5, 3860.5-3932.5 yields 1.06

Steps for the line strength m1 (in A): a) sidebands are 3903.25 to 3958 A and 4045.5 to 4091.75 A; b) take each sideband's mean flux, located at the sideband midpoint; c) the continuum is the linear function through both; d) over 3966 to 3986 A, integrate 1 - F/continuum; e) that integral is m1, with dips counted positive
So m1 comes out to 2.24 A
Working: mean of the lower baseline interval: 23.6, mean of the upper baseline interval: 24.5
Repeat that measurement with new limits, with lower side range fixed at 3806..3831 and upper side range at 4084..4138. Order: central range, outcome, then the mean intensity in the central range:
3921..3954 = 0.8 A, 22.5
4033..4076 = -3.8 A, 25.4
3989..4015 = -2.3 A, 25.3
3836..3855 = 0.8 A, 21.9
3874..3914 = -0.4 A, 23.2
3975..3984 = 0.9 A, 20.8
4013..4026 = -1.5 A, 26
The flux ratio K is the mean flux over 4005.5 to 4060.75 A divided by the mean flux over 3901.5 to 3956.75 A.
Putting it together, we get 1.08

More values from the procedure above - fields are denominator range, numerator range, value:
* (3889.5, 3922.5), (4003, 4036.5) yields 1.07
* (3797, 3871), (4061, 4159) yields 1.06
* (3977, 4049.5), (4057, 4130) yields 0.95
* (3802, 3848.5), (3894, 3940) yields 1.07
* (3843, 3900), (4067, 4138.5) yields 0.99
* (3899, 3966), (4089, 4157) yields 1.02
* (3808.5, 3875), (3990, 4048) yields 1.10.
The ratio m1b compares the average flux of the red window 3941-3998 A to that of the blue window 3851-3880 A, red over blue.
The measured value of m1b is 0.9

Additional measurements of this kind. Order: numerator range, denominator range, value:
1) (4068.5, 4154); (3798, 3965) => 1.03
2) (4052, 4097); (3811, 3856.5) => 1.09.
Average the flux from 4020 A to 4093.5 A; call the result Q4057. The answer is 24.9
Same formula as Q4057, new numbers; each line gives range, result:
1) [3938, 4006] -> 23.1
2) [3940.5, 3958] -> 24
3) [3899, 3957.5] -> 23.5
